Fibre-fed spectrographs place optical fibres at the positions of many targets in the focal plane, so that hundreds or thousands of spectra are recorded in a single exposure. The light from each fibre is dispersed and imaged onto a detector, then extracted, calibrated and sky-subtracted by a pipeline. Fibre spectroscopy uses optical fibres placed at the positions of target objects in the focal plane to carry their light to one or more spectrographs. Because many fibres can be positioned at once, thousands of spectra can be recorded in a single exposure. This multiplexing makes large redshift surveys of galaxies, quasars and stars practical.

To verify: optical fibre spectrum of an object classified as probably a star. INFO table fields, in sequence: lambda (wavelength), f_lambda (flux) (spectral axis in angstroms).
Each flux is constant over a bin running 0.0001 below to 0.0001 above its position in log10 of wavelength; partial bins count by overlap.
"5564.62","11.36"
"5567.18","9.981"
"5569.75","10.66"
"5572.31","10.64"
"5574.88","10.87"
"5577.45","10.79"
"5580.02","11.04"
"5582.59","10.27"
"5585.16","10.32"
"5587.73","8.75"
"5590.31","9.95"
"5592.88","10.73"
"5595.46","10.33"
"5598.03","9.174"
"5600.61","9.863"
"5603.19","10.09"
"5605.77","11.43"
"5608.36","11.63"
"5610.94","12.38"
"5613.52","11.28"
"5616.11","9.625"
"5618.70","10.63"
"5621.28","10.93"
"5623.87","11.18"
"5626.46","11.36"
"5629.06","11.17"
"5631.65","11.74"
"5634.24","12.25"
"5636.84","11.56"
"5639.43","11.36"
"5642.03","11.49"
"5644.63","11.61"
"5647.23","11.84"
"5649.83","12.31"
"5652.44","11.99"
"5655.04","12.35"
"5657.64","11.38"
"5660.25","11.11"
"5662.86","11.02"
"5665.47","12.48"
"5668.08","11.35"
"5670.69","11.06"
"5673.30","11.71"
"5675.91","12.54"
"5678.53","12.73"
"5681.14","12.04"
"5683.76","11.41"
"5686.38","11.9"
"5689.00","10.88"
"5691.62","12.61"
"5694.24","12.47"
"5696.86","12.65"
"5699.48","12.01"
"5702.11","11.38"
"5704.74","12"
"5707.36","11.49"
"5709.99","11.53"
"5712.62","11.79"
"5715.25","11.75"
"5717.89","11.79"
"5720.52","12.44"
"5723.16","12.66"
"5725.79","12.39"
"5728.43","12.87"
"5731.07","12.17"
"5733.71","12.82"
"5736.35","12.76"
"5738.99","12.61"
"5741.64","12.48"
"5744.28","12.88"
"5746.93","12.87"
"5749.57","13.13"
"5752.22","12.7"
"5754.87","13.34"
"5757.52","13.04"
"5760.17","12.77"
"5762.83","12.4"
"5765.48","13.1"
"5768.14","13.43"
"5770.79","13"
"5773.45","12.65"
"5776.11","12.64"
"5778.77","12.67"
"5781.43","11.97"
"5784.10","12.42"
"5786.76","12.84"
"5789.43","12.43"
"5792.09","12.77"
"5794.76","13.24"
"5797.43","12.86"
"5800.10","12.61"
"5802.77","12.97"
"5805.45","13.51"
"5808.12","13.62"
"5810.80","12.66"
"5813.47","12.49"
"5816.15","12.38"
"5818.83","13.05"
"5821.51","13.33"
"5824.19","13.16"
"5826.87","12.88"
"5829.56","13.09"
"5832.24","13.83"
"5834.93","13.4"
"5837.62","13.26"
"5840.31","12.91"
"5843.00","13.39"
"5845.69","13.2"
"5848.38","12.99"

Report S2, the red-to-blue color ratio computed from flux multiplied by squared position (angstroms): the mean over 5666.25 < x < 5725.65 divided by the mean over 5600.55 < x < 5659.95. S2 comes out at 1.07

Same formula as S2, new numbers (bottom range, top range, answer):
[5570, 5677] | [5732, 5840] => 1.23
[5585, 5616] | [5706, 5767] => 1.25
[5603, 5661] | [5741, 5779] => 1.18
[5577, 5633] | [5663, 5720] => 1.15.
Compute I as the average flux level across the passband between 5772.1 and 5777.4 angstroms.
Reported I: 12.6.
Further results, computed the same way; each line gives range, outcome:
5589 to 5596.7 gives 10.3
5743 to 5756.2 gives 13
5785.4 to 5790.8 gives 12.7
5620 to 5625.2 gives 11.1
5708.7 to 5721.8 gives 11.9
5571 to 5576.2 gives 10.8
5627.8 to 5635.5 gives 11.7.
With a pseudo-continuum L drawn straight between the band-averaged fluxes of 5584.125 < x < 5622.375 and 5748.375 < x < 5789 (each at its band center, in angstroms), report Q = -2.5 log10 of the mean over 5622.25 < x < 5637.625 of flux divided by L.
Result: -0.07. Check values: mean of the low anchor 10.5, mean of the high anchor 12.8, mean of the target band 11.5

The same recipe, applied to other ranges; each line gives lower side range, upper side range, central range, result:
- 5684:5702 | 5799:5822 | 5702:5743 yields 0.003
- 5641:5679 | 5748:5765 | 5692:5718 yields 0.035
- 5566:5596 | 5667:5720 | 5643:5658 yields -0.060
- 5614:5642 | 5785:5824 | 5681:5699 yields -0.018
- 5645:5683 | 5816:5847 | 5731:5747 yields -0.020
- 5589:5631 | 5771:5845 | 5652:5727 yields -0.025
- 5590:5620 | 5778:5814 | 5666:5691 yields -0.031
